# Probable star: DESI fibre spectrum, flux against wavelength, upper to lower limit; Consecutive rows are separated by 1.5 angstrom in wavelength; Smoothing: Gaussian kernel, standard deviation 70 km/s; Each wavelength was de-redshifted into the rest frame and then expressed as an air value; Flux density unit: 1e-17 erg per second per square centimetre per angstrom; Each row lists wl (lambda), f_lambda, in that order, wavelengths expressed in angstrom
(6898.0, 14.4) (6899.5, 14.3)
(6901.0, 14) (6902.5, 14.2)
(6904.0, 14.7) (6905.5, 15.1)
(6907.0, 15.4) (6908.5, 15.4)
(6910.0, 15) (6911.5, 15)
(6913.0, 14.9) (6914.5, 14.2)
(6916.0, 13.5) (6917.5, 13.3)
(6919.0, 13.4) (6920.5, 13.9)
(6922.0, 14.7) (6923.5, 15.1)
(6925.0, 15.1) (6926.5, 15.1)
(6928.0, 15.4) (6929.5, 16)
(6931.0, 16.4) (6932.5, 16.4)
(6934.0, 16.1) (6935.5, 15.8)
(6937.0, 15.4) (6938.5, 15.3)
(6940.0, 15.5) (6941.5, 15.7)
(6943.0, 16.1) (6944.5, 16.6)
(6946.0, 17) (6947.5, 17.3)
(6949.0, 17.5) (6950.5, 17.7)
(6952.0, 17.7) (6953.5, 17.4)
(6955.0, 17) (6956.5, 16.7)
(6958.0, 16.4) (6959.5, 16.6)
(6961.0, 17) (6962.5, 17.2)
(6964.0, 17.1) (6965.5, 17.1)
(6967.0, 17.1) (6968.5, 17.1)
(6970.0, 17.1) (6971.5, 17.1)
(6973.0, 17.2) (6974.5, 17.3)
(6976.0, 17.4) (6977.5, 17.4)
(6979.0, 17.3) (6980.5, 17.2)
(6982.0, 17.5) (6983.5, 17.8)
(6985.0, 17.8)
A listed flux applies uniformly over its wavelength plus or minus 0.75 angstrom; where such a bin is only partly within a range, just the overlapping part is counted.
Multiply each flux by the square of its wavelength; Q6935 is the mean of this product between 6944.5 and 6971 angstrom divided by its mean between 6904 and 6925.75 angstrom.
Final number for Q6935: 1.19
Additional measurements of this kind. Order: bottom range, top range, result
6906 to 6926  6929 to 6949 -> 1.12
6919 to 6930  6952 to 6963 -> 1.15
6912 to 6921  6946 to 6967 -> 1.25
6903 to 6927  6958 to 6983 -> 1.19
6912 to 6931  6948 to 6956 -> 1.20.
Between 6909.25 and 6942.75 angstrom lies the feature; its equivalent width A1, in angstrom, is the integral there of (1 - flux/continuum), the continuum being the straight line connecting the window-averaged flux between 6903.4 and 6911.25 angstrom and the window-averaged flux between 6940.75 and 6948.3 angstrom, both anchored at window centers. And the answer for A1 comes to 1.6 angstrom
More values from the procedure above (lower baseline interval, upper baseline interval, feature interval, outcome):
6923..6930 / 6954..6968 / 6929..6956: -0.7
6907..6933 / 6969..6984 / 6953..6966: -0.3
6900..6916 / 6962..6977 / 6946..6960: -0.5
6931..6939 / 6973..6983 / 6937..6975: -0.6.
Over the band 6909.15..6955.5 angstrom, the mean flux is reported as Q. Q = 15.7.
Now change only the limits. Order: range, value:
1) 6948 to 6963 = 17.1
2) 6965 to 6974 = 17.1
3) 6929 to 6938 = 16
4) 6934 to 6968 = 16.7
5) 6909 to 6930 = 14.6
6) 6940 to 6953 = 16.9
